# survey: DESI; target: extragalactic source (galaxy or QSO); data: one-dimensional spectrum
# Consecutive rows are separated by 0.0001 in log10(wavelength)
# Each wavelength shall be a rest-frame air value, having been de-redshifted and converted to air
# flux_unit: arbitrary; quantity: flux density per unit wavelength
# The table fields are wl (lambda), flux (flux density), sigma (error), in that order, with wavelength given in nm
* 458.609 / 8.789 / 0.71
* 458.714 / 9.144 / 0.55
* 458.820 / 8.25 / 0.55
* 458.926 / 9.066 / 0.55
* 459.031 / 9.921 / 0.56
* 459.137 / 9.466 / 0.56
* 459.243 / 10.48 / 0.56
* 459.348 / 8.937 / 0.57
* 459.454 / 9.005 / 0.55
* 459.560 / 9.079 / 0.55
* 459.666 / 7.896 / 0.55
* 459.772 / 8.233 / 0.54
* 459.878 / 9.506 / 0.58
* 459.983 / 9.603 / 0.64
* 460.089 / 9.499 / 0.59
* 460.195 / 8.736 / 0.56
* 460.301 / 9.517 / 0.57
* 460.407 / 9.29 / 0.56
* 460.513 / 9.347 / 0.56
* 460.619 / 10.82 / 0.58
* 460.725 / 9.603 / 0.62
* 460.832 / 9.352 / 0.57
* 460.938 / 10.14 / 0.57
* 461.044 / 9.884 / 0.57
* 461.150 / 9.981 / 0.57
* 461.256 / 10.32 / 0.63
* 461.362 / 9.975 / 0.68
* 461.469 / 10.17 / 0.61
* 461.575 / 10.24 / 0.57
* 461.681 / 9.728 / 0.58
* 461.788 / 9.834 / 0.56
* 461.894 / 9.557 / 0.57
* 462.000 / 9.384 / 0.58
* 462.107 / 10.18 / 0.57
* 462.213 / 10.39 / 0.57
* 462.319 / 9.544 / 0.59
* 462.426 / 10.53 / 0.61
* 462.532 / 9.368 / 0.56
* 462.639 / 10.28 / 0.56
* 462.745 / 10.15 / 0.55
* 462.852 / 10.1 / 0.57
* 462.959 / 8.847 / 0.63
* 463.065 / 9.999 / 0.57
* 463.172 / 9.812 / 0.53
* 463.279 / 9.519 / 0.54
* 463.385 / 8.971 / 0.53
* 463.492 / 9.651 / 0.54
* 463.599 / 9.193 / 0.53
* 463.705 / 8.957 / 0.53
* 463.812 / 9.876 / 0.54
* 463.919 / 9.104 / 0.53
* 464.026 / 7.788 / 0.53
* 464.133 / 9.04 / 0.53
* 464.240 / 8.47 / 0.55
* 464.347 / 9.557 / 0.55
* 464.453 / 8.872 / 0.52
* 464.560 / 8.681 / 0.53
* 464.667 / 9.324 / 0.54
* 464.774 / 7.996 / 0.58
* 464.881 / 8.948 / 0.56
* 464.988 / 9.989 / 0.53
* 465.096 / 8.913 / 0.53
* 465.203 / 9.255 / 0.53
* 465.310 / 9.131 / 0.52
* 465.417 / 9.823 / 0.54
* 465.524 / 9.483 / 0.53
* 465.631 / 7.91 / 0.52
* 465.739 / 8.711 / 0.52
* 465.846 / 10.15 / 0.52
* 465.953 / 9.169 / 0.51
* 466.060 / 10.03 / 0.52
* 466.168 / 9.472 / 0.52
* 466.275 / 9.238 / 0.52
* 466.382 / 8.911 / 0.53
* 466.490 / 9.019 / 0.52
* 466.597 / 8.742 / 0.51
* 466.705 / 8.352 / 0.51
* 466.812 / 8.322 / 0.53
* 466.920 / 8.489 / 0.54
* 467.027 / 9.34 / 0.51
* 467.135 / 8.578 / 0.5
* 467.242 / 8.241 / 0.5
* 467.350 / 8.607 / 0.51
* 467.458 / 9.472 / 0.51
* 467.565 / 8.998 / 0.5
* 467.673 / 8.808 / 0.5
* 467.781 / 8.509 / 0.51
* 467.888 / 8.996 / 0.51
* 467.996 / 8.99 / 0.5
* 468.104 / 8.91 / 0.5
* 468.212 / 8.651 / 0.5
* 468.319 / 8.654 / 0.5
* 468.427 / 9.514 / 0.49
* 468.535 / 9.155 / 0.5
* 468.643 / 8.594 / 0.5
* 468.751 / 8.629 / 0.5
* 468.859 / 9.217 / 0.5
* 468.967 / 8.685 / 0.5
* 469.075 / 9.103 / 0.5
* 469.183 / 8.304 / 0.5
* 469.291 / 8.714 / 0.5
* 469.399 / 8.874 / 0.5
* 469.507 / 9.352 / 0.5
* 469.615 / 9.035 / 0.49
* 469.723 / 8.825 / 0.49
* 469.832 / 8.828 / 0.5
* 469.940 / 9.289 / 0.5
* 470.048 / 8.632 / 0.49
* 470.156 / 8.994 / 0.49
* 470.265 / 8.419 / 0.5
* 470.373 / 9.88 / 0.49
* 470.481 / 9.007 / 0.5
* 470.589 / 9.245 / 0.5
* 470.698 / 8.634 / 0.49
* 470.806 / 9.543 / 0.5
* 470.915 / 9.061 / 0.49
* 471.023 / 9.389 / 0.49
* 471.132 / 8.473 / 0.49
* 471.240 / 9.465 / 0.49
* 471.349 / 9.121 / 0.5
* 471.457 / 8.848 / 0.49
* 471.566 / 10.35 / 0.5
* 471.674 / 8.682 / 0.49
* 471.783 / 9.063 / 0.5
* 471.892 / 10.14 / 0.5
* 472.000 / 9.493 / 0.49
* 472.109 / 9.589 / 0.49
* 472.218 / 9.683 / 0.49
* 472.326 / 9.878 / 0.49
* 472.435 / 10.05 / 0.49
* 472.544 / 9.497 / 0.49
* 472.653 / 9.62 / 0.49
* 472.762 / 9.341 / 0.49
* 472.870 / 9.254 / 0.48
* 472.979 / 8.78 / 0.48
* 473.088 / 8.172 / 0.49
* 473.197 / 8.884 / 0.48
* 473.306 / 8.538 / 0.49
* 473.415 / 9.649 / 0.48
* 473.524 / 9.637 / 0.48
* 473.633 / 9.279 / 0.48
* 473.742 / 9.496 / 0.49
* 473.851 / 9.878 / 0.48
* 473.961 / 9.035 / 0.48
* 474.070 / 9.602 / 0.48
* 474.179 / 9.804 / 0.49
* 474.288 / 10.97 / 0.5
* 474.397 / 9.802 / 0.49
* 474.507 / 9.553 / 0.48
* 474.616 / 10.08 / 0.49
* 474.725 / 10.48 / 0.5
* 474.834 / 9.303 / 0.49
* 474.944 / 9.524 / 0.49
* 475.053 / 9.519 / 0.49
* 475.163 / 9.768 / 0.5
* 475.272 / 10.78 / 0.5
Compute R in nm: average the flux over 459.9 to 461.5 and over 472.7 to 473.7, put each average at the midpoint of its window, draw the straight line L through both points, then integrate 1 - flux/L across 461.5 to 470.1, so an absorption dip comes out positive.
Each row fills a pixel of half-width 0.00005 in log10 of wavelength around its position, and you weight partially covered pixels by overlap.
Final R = 0.28 nm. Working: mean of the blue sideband 9.74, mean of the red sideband 9.07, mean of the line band 9.16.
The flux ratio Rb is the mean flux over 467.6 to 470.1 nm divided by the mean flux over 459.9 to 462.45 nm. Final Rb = 0.9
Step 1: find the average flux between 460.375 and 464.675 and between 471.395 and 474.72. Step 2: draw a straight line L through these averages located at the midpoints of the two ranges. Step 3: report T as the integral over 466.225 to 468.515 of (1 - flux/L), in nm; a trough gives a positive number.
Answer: 0.18 nm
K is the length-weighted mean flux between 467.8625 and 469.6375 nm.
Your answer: 8.9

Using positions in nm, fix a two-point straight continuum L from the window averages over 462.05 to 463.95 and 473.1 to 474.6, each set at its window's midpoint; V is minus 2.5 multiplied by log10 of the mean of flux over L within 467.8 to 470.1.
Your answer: 0.08 mag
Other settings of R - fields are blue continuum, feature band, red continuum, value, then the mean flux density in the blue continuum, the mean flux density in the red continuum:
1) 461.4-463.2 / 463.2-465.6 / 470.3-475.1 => 0.168 nm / 9.89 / 9.44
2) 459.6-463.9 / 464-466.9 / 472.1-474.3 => 0.169 nm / 9.64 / 9.43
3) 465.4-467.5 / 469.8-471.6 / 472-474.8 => 0.040 nm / 8.98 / 9.54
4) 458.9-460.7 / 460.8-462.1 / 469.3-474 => -0.081 nm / 9.33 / 9.23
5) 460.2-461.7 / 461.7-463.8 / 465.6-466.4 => -0.014 nm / 9.85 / 9.25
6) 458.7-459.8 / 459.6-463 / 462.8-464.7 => -0.210 nm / 9.05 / 9.21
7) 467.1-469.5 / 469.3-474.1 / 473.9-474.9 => 0.083 nm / 8.84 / 9.84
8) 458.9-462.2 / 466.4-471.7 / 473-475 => 0.343 nm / 9.59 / 9.52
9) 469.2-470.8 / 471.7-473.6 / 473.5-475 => 0.020 nm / 8.98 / 9.75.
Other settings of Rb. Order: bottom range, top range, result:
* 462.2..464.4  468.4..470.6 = 0.95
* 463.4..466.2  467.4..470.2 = 0.98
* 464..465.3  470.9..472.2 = 1.04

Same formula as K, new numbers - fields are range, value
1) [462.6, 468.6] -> 9.1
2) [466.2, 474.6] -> 9.13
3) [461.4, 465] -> 9.47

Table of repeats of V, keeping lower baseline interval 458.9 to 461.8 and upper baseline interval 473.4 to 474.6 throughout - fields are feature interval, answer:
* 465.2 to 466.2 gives 0.04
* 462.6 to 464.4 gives 0.03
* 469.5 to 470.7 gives 0.08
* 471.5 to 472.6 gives 0.01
